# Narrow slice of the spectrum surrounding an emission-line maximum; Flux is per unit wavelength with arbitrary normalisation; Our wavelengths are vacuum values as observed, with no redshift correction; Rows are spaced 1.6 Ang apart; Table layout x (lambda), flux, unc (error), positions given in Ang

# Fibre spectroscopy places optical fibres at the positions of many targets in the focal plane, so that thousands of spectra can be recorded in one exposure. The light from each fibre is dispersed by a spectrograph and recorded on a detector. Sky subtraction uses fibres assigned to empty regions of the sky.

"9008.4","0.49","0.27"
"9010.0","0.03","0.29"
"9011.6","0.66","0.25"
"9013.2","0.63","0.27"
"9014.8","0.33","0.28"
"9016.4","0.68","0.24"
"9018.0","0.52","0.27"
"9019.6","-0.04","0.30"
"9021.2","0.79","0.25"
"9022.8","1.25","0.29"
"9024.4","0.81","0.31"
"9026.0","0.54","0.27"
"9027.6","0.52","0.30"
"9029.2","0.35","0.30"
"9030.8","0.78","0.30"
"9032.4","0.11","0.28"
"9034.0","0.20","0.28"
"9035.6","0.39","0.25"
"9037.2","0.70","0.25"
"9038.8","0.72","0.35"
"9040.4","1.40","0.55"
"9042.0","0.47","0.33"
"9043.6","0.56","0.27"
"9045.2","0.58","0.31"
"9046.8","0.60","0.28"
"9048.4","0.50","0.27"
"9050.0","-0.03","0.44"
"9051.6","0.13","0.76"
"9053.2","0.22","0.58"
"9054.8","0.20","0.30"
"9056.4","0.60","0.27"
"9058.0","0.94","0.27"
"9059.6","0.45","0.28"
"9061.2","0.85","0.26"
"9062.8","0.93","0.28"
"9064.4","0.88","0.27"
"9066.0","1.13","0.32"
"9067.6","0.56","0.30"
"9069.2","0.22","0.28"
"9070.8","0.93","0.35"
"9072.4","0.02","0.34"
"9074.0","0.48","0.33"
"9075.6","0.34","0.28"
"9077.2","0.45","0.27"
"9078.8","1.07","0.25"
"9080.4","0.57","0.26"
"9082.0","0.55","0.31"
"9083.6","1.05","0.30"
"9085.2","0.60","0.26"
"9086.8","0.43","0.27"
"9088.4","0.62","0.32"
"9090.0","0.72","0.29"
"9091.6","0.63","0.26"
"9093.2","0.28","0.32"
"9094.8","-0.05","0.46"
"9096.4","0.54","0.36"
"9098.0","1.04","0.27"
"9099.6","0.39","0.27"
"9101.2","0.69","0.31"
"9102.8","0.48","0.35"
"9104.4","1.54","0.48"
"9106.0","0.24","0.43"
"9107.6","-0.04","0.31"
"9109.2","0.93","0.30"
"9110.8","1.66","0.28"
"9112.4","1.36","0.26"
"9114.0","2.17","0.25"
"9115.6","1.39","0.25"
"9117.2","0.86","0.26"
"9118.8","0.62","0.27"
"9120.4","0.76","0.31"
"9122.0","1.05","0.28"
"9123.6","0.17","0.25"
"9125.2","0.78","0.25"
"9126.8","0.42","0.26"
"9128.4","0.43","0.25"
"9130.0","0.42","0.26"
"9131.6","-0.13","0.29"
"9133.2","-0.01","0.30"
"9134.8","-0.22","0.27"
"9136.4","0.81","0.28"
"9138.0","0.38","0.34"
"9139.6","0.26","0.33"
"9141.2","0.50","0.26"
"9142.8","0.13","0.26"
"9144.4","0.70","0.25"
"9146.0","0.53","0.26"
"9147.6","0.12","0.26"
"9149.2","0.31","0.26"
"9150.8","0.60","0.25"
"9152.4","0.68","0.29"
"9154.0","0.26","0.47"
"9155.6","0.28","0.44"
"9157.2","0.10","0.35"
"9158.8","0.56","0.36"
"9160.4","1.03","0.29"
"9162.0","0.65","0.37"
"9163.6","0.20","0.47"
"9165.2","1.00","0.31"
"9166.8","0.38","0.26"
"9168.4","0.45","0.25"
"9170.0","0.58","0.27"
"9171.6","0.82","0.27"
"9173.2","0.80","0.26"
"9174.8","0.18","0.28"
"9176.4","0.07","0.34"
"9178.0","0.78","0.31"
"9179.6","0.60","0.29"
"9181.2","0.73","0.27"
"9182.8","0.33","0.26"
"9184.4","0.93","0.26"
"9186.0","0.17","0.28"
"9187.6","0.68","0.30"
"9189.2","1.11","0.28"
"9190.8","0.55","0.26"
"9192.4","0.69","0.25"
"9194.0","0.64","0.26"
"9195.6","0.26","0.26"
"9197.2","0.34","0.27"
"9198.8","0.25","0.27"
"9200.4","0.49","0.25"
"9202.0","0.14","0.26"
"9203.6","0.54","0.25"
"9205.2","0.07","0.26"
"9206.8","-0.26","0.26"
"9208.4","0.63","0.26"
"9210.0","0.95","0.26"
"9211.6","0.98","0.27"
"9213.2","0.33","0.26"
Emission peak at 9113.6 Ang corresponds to H-gamma 4340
